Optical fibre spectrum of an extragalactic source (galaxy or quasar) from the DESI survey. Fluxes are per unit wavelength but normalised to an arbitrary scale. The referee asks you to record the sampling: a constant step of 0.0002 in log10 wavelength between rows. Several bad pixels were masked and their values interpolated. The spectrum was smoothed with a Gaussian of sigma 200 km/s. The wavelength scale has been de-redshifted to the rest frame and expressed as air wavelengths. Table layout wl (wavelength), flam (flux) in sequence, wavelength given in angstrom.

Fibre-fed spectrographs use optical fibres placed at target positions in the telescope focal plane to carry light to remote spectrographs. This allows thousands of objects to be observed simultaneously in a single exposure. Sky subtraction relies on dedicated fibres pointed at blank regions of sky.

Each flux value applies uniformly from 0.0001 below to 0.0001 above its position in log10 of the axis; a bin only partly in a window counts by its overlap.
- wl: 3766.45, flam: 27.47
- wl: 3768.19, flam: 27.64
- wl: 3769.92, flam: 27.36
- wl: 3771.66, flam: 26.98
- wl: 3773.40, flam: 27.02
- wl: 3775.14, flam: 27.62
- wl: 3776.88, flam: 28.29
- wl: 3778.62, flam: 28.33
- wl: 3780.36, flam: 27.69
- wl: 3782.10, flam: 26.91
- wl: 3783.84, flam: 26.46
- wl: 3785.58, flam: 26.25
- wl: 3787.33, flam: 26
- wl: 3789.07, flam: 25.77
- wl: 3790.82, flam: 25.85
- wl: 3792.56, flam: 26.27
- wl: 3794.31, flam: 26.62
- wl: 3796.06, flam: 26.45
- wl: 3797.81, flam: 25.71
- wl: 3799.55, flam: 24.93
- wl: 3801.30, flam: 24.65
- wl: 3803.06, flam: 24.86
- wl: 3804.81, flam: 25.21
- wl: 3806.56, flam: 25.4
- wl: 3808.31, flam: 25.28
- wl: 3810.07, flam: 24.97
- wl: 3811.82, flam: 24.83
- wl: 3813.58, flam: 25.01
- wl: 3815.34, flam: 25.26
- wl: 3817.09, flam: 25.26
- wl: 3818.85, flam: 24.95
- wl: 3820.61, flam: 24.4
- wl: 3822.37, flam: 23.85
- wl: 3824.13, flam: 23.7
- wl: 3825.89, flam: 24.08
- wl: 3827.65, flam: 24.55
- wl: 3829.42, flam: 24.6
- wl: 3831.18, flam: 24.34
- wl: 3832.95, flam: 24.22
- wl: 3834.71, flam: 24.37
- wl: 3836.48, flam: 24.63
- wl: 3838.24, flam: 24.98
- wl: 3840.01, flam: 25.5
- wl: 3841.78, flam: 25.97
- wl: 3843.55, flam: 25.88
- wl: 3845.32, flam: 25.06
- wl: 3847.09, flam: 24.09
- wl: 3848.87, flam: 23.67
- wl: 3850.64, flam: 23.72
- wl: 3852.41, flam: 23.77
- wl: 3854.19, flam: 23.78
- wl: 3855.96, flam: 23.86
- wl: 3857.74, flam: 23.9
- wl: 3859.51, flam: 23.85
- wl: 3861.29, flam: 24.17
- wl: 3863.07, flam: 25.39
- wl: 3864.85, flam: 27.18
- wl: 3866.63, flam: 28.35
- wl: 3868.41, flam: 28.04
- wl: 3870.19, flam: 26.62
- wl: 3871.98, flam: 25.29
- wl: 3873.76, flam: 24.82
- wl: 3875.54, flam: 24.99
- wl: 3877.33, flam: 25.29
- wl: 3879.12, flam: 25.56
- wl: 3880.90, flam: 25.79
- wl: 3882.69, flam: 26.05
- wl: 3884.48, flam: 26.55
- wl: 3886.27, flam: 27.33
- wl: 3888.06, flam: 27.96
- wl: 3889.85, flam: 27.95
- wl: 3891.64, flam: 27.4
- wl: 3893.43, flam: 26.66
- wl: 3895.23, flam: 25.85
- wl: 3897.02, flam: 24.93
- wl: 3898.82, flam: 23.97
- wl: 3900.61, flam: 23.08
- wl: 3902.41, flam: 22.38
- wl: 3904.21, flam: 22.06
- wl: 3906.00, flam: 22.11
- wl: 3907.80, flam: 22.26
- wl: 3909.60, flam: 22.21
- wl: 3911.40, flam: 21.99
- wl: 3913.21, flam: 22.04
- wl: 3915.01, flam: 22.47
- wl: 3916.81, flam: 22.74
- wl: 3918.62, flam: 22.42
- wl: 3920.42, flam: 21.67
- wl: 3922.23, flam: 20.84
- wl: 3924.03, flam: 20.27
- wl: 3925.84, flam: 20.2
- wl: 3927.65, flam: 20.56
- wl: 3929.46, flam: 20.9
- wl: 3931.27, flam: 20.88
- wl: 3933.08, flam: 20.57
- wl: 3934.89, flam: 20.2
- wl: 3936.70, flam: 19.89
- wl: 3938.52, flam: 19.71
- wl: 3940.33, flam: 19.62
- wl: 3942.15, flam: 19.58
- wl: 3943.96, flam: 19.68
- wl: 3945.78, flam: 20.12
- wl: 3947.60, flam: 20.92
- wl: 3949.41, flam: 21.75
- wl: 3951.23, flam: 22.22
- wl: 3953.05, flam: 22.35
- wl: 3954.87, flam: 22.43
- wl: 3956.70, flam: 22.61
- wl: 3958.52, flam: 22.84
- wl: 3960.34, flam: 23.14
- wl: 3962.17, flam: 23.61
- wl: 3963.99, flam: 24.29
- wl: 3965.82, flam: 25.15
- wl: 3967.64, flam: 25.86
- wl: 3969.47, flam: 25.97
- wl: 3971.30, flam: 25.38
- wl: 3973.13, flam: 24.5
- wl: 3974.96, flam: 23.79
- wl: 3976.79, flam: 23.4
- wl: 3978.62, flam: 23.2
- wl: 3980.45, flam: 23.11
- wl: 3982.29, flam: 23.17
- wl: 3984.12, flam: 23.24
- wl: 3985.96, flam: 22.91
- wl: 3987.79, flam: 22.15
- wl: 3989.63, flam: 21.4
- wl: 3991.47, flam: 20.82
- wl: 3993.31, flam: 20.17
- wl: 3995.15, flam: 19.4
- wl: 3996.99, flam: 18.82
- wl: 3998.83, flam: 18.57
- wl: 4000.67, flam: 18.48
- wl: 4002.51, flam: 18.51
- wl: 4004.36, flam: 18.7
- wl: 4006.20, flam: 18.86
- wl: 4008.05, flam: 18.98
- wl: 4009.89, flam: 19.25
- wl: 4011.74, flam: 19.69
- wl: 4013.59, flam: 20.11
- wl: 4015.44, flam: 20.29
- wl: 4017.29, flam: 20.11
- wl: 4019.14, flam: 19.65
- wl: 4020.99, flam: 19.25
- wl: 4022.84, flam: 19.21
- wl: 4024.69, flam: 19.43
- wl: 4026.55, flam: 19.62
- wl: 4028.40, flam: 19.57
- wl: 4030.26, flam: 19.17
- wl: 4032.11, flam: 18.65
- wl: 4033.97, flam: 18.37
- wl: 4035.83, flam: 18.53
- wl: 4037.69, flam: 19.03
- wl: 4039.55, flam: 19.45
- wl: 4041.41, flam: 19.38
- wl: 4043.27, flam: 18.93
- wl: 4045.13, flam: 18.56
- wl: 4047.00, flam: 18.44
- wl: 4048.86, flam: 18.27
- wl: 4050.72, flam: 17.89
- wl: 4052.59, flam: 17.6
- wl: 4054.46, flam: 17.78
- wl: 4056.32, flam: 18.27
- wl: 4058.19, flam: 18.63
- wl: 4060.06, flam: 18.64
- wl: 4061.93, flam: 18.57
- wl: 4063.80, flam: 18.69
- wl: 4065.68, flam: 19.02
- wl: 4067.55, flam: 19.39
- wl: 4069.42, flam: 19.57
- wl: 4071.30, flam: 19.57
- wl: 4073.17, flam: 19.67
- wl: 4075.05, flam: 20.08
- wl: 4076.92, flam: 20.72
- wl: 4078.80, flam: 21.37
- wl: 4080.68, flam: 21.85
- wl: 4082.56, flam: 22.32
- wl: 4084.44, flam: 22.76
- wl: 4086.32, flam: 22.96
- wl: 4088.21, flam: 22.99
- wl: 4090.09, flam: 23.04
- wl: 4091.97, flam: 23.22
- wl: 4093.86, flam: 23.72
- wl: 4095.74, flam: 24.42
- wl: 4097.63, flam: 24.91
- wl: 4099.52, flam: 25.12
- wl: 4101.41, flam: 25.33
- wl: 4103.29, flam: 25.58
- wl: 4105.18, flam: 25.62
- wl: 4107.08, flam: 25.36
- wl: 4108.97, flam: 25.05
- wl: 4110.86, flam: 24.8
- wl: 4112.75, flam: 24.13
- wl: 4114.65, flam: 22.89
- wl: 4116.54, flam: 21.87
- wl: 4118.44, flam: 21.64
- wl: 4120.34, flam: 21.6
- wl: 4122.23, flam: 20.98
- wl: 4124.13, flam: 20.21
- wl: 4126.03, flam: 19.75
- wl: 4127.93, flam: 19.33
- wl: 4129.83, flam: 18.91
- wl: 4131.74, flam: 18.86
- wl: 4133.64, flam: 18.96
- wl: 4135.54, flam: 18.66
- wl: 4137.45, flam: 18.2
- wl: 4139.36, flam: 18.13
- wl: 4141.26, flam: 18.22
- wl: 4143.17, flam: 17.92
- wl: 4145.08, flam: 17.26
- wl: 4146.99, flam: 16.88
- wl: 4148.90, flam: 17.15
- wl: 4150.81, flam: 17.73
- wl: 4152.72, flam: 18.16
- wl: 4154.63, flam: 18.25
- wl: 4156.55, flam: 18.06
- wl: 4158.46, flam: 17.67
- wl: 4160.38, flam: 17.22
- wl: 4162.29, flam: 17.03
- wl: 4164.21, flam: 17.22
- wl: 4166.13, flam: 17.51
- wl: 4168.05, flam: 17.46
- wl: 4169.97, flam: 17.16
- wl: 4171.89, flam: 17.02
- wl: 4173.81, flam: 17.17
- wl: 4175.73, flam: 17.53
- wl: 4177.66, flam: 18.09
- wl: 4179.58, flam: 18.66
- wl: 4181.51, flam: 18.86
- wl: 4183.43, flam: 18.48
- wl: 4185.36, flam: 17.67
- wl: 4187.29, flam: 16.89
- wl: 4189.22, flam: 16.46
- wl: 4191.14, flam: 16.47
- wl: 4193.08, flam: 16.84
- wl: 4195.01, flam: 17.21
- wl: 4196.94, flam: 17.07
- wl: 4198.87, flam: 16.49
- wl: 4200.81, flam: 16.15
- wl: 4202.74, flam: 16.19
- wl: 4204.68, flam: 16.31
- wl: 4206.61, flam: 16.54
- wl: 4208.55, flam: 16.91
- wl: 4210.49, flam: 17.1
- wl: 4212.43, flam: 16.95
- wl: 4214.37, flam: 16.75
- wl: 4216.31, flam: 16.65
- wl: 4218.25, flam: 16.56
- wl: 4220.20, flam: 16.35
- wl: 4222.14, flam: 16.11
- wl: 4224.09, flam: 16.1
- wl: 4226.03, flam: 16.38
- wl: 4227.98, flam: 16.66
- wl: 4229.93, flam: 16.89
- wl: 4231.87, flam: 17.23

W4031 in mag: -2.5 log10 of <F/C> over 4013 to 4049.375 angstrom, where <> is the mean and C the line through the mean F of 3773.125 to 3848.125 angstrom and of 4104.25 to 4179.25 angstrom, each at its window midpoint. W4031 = 0.12 mag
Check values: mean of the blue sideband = 25.5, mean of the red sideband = 19.4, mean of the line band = 19.2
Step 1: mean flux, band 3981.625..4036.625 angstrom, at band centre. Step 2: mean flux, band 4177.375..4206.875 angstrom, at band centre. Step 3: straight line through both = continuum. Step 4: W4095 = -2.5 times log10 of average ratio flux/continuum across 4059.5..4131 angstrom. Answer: -0.19 mag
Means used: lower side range 19.8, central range 22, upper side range 17.1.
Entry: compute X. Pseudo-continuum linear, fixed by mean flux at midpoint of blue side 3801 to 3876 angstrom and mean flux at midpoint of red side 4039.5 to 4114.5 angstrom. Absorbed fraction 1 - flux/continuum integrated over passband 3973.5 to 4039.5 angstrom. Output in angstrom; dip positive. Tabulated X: 6.4 angstrom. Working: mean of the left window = 24.9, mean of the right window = 21.3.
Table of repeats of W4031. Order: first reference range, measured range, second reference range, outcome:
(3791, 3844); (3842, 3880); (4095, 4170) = -0.03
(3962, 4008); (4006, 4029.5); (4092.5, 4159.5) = 0.12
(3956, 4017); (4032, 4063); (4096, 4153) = 0.16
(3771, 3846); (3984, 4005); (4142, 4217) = 0.06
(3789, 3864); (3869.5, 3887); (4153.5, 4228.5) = -0.09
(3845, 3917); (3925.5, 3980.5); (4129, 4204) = 0.03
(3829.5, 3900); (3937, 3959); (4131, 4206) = 0.11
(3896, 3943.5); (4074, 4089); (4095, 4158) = -0.04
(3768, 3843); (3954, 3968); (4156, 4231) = -0.07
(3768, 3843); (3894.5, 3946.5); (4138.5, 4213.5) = 0.07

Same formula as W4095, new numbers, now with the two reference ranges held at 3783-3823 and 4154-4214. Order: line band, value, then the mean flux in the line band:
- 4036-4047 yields 0.07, 19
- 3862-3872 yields -0.12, 26.9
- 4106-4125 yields -0.22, 22.9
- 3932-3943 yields 0.13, 19.9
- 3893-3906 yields -0.03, 23.9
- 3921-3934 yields 0.11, 20.6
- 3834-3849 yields -0.02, 25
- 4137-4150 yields 0.03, 17.7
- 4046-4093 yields -0.02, 20.1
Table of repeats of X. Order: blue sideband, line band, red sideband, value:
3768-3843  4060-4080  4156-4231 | 0.1 angstrom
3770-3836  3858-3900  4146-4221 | -3.7 angstrom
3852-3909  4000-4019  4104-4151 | 2.8 angstrom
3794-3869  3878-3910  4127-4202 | -2.0 angstrom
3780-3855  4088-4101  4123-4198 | -3.2 angstrom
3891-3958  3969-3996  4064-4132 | -1.0 angstrom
